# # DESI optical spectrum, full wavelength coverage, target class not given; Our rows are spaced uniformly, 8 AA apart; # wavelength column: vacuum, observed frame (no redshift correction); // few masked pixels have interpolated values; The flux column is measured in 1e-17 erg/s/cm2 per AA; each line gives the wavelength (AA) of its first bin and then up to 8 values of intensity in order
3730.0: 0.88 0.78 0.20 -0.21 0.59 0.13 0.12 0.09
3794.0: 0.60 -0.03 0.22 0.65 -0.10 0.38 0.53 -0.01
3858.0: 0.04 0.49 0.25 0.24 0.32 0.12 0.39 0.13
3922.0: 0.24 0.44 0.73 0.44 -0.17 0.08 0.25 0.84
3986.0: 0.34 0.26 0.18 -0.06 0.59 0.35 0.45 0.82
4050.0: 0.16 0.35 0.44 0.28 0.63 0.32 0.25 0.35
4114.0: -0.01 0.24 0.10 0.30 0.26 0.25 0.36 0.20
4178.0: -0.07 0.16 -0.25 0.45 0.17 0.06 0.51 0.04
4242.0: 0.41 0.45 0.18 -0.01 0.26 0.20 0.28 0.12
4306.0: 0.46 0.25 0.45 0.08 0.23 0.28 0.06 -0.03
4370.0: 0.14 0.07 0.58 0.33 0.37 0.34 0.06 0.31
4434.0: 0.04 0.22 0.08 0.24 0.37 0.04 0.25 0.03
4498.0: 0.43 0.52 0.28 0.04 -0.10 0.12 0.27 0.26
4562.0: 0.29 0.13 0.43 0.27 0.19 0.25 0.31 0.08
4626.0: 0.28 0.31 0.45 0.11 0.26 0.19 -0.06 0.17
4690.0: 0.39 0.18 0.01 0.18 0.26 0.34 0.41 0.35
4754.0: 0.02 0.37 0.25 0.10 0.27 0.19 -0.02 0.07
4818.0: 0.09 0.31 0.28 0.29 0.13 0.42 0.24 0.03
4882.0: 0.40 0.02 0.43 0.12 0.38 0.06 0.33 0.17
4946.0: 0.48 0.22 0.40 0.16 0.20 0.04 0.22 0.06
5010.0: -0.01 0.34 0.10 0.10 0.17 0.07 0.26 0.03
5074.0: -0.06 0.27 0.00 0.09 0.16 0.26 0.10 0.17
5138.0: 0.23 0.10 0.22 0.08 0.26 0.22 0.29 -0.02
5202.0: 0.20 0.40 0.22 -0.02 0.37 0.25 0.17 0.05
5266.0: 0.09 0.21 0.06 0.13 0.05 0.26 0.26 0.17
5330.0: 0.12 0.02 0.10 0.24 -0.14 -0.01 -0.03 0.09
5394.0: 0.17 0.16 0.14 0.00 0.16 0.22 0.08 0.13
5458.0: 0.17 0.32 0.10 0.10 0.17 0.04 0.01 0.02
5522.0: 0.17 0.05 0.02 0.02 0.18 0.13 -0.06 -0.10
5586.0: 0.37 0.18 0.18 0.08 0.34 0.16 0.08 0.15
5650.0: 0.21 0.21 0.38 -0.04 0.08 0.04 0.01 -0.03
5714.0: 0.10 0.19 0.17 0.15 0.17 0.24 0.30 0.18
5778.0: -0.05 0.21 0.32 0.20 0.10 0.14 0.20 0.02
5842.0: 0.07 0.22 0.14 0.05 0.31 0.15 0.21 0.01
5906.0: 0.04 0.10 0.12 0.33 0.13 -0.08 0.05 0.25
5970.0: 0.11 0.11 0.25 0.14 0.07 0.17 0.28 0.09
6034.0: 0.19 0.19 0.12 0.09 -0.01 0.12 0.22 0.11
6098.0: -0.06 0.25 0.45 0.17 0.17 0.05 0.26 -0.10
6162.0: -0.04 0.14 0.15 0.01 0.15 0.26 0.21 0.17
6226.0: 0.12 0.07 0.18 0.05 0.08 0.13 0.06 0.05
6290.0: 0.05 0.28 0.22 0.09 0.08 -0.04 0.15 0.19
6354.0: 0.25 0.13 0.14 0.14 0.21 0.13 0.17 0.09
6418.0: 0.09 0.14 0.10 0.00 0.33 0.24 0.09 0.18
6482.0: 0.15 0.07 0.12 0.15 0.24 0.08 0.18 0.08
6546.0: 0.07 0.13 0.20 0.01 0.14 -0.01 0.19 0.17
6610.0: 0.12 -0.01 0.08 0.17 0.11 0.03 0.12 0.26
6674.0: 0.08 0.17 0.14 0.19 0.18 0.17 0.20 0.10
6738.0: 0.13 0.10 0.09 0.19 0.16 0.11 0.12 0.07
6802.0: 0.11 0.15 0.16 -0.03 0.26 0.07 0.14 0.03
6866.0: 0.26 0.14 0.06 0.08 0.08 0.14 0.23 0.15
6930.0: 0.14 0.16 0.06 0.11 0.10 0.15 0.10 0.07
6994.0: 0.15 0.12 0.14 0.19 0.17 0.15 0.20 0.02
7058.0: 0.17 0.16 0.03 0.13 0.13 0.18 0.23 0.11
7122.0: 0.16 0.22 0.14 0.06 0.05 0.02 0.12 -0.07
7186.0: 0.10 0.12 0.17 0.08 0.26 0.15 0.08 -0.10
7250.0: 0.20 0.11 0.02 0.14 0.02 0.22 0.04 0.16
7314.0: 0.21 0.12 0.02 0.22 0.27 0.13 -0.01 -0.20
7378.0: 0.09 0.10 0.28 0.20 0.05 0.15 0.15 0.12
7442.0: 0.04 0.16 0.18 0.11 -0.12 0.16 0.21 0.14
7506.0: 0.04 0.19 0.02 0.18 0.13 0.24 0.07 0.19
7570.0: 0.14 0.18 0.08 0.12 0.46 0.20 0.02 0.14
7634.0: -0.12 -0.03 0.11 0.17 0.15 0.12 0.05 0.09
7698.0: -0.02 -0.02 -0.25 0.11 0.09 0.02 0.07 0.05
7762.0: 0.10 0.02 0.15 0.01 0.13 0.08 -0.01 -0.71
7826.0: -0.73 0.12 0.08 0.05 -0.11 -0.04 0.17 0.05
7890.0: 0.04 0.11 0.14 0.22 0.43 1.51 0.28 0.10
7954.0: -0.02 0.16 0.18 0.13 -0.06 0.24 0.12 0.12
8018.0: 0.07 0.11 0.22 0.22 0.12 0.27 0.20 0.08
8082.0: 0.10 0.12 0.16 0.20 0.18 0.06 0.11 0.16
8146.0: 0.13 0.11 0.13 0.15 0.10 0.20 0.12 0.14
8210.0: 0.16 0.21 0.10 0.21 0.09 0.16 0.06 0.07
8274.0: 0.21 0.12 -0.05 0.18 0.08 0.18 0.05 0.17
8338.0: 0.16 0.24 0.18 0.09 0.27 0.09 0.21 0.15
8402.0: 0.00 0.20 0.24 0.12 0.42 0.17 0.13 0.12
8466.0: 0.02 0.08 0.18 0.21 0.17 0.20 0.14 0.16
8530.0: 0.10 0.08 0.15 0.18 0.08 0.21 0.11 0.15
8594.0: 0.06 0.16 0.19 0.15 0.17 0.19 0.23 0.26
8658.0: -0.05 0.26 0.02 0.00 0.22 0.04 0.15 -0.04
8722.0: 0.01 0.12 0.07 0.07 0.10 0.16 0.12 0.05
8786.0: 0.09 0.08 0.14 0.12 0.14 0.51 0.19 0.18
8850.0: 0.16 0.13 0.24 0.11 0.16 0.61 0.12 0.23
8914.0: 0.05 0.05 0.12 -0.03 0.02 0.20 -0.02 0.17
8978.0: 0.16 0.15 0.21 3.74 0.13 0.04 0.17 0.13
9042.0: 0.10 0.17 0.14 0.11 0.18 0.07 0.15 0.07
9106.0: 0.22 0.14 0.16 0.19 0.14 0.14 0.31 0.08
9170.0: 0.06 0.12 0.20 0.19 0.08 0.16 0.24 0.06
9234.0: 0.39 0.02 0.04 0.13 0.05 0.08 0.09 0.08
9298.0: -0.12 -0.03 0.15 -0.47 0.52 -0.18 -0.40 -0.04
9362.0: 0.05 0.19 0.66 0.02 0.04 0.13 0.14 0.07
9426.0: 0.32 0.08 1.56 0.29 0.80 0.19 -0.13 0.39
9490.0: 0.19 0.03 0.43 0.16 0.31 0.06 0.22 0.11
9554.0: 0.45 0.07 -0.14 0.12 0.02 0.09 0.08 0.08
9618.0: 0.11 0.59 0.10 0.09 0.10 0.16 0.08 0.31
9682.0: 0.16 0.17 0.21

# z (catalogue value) 1.13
